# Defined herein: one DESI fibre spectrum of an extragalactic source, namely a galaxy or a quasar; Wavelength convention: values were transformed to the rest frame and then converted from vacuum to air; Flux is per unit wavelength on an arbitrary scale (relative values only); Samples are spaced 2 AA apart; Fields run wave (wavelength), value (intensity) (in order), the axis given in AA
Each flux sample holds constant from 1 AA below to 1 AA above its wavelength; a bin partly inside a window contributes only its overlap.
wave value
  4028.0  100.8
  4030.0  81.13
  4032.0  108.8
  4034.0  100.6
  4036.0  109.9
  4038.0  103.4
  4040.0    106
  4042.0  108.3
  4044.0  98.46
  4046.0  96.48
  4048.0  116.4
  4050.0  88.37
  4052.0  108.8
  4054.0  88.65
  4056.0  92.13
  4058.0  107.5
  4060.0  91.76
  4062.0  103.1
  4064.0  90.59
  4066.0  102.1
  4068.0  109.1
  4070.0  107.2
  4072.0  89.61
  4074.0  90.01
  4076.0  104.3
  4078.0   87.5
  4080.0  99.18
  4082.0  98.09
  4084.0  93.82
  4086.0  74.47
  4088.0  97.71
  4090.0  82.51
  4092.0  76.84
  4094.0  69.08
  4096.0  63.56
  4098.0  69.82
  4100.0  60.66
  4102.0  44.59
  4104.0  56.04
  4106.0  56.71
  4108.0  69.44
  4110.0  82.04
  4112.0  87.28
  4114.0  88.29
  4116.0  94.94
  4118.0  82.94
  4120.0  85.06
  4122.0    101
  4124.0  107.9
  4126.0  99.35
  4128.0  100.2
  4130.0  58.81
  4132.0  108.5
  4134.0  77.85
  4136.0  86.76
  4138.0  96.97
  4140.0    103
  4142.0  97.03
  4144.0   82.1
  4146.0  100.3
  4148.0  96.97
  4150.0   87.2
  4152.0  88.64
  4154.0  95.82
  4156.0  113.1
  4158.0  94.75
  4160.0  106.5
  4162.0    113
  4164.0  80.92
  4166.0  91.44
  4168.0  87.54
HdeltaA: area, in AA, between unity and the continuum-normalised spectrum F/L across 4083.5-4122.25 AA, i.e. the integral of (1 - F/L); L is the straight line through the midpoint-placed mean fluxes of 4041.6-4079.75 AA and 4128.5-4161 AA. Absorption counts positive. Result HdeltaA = 8.05 AA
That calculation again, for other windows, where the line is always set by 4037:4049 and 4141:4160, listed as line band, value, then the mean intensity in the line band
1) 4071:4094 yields 2.73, 89.4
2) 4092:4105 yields 4.97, 61.9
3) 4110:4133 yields 1.50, 91.8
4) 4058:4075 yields 0.72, 98.5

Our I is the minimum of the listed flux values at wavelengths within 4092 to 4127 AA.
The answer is 44.59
